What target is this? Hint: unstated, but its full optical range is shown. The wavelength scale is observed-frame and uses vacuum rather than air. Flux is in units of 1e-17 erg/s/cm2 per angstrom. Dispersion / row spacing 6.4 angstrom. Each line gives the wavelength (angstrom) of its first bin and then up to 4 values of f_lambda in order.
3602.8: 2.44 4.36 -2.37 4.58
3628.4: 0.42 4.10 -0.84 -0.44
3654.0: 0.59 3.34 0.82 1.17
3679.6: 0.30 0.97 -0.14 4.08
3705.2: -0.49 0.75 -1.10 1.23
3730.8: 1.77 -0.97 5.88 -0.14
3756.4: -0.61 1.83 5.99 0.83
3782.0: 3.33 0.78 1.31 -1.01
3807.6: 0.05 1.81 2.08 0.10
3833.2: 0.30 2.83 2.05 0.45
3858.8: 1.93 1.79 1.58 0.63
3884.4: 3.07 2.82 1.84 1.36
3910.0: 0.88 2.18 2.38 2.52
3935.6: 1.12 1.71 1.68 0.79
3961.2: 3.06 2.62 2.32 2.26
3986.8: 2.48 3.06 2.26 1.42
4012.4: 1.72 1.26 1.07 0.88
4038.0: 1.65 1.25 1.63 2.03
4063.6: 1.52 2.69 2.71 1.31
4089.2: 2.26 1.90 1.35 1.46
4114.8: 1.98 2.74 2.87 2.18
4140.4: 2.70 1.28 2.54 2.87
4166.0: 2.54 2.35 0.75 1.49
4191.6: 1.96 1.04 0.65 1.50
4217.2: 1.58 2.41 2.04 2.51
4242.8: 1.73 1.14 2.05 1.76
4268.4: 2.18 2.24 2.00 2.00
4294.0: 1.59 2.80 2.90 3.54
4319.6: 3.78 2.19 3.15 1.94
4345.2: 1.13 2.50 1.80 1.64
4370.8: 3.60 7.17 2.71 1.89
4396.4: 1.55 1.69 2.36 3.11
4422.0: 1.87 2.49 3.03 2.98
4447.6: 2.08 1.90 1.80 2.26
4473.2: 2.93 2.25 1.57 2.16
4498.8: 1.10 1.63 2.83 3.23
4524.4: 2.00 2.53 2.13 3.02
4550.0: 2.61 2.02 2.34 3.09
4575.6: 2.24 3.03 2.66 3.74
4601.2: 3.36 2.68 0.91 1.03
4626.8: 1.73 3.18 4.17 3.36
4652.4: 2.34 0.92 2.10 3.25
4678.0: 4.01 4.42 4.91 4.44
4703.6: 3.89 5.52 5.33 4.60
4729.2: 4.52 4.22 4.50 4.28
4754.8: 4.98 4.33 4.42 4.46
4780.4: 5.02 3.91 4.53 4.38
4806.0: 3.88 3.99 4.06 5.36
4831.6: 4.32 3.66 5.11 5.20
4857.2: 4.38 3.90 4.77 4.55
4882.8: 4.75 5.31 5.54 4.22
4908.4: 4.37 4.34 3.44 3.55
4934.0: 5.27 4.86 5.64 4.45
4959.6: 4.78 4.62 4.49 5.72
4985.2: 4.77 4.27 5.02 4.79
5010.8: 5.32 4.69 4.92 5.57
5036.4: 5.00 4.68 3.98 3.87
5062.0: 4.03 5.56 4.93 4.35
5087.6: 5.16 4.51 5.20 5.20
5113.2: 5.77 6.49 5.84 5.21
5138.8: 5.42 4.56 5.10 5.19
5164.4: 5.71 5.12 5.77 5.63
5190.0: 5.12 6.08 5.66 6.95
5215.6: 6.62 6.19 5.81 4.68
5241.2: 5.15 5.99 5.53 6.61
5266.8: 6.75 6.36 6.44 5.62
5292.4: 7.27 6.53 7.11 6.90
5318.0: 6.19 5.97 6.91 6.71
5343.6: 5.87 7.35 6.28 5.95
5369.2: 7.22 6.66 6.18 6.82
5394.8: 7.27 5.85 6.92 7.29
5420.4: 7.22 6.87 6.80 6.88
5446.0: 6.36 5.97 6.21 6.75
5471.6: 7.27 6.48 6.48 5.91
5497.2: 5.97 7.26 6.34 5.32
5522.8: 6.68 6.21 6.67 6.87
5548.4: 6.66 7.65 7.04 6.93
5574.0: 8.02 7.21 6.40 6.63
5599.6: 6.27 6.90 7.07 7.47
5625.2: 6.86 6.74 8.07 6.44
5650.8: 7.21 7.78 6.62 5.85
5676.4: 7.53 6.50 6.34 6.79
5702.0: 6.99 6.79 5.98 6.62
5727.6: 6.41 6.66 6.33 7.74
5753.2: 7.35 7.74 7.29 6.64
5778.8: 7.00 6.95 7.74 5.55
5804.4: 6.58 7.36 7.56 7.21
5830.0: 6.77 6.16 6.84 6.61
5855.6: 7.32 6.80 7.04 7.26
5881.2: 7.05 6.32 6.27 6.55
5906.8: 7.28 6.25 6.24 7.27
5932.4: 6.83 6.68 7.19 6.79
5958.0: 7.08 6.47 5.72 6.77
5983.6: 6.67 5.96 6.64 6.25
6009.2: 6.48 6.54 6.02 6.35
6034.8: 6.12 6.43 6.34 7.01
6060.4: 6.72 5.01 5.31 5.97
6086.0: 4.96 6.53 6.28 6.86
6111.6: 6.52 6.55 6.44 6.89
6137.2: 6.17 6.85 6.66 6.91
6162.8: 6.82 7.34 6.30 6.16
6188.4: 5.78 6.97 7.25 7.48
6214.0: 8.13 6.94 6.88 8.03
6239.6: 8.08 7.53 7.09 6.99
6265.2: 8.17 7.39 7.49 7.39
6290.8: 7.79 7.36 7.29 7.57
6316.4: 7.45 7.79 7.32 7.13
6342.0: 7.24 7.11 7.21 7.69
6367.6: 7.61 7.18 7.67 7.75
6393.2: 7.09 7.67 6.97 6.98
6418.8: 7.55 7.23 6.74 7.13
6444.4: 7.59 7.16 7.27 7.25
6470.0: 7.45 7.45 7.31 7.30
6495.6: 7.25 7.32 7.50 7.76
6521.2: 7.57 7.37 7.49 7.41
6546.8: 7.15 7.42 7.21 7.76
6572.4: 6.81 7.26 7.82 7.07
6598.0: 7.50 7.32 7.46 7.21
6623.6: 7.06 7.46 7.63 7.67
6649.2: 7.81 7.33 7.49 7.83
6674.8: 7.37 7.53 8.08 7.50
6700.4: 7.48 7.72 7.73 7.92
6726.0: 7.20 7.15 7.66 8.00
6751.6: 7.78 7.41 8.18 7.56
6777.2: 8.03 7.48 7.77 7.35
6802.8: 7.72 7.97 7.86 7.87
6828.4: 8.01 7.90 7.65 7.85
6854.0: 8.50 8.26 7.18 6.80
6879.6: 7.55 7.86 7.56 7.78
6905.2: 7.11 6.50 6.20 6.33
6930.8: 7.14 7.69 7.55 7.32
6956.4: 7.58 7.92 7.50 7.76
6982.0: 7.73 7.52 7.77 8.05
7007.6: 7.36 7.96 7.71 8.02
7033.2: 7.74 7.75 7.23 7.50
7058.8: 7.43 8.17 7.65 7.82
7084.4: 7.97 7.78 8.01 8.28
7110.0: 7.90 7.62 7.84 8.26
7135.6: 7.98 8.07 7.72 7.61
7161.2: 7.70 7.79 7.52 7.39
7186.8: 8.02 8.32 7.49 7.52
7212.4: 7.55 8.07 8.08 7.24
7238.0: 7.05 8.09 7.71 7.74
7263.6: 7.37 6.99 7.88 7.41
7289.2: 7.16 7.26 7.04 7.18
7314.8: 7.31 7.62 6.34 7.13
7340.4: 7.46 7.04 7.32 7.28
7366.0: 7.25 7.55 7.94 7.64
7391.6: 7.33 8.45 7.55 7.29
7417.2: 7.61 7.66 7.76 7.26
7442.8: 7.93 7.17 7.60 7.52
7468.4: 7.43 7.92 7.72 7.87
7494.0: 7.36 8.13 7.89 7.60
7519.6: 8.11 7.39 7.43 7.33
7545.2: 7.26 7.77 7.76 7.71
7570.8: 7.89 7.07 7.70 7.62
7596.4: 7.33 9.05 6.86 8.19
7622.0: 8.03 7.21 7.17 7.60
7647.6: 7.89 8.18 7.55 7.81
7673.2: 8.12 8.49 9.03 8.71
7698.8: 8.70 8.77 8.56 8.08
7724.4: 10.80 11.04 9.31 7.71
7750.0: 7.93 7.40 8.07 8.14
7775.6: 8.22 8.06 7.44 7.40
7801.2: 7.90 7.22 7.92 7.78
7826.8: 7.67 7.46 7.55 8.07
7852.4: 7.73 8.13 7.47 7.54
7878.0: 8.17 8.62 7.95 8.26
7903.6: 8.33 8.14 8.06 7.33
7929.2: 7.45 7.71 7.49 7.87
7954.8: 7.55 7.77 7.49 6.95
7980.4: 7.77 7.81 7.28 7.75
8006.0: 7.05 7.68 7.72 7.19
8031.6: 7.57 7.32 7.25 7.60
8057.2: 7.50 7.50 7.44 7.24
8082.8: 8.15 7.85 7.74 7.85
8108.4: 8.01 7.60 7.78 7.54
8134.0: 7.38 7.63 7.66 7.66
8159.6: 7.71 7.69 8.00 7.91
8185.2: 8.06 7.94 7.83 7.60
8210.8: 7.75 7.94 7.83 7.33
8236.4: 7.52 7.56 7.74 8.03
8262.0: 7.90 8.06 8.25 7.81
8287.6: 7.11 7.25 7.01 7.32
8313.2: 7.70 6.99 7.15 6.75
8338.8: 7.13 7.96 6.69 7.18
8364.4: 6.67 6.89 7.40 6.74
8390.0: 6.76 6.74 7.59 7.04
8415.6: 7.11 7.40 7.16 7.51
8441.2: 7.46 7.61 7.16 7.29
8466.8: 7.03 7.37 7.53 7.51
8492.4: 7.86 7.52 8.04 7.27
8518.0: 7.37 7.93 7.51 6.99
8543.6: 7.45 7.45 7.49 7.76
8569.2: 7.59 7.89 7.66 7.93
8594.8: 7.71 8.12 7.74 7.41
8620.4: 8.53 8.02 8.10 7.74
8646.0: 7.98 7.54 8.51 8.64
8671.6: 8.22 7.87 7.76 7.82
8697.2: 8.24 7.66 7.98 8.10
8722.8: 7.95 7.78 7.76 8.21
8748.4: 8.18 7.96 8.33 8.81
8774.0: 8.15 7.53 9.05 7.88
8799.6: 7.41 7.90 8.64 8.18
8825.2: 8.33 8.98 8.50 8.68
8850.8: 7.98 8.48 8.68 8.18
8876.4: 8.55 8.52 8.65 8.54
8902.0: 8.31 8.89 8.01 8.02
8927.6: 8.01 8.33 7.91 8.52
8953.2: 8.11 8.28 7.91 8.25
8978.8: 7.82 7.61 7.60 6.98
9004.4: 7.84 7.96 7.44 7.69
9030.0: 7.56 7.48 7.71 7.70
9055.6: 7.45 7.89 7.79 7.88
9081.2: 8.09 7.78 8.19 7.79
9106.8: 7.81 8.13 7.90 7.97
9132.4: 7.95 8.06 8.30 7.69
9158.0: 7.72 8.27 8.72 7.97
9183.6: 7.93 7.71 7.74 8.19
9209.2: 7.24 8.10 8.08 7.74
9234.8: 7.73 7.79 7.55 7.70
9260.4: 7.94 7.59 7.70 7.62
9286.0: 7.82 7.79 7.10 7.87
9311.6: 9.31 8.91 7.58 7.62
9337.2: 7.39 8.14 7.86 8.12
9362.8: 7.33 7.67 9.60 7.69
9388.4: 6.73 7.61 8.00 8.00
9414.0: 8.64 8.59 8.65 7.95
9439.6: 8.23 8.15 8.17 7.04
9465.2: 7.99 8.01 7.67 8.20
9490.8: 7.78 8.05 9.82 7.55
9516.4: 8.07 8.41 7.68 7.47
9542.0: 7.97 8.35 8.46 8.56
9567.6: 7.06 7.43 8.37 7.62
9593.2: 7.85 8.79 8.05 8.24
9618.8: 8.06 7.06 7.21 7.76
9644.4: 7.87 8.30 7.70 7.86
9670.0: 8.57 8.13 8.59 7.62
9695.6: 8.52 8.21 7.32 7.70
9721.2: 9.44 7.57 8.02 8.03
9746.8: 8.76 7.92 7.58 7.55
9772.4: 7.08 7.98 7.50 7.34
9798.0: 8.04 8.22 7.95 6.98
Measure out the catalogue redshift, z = 0.17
